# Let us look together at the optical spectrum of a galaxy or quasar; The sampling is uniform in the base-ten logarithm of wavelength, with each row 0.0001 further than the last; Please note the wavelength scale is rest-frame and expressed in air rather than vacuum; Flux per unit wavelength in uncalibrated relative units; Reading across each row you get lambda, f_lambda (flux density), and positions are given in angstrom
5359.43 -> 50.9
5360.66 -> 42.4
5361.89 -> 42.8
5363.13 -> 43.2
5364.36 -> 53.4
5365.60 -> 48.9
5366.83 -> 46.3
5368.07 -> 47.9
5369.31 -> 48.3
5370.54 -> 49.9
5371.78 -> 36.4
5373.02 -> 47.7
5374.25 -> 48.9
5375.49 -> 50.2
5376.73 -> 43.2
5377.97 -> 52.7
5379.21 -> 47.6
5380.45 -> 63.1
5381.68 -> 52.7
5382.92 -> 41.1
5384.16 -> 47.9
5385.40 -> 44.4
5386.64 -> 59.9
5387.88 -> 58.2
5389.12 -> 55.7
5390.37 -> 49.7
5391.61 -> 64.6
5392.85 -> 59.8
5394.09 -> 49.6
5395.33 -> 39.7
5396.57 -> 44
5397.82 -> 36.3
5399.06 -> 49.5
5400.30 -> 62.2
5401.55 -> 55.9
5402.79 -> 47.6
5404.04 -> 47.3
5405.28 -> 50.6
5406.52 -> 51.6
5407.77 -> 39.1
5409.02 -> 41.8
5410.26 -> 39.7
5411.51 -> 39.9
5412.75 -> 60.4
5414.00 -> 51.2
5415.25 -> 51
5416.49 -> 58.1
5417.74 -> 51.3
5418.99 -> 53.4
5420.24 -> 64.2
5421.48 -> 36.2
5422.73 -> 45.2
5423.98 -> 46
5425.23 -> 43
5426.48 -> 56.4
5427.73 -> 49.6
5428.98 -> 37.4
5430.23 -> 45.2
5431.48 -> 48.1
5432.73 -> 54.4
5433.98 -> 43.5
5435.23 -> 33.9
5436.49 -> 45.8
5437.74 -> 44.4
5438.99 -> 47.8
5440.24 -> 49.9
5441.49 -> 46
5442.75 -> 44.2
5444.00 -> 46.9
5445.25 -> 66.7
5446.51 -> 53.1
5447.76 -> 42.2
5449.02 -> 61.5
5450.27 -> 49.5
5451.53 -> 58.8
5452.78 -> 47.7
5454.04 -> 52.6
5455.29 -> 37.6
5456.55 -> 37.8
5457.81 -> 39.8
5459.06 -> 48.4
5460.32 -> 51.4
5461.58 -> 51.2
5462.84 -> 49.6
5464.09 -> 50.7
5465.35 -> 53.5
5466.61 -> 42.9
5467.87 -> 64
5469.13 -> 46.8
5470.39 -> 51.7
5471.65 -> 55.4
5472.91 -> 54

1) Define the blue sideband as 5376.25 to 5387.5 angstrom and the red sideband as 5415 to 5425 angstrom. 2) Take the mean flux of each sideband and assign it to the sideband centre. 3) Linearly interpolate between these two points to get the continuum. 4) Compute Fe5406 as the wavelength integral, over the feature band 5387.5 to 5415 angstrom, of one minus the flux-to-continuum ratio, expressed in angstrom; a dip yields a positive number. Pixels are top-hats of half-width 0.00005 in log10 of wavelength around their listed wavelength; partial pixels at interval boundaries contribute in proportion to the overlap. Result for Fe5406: 0.43 angstrom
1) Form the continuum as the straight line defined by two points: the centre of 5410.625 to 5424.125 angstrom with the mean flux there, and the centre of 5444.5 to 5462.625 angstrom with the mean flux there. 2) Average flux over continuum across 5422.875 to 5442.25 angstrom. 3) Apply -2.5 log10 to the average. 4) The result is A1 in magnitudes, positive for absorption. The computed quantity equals 0.10 mag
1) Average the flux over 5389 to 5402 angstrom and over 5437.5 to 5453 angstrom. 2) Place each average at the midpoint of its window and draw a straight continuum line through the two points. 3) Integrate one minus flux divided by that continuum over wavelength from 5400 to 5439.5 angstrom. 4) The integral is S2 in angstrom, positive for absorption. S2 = 2.4 angstrom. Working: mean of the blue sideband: 51.3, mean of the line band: 48.1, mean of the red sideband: 50.9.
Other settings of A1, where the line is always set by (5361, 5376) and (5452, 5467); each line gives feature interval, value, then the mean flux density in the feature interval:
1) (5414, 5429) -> -0.06 mag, 49.9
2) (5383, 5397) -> -0.11 mag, 51.8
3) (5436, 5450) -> -0.06 mag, 49.9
